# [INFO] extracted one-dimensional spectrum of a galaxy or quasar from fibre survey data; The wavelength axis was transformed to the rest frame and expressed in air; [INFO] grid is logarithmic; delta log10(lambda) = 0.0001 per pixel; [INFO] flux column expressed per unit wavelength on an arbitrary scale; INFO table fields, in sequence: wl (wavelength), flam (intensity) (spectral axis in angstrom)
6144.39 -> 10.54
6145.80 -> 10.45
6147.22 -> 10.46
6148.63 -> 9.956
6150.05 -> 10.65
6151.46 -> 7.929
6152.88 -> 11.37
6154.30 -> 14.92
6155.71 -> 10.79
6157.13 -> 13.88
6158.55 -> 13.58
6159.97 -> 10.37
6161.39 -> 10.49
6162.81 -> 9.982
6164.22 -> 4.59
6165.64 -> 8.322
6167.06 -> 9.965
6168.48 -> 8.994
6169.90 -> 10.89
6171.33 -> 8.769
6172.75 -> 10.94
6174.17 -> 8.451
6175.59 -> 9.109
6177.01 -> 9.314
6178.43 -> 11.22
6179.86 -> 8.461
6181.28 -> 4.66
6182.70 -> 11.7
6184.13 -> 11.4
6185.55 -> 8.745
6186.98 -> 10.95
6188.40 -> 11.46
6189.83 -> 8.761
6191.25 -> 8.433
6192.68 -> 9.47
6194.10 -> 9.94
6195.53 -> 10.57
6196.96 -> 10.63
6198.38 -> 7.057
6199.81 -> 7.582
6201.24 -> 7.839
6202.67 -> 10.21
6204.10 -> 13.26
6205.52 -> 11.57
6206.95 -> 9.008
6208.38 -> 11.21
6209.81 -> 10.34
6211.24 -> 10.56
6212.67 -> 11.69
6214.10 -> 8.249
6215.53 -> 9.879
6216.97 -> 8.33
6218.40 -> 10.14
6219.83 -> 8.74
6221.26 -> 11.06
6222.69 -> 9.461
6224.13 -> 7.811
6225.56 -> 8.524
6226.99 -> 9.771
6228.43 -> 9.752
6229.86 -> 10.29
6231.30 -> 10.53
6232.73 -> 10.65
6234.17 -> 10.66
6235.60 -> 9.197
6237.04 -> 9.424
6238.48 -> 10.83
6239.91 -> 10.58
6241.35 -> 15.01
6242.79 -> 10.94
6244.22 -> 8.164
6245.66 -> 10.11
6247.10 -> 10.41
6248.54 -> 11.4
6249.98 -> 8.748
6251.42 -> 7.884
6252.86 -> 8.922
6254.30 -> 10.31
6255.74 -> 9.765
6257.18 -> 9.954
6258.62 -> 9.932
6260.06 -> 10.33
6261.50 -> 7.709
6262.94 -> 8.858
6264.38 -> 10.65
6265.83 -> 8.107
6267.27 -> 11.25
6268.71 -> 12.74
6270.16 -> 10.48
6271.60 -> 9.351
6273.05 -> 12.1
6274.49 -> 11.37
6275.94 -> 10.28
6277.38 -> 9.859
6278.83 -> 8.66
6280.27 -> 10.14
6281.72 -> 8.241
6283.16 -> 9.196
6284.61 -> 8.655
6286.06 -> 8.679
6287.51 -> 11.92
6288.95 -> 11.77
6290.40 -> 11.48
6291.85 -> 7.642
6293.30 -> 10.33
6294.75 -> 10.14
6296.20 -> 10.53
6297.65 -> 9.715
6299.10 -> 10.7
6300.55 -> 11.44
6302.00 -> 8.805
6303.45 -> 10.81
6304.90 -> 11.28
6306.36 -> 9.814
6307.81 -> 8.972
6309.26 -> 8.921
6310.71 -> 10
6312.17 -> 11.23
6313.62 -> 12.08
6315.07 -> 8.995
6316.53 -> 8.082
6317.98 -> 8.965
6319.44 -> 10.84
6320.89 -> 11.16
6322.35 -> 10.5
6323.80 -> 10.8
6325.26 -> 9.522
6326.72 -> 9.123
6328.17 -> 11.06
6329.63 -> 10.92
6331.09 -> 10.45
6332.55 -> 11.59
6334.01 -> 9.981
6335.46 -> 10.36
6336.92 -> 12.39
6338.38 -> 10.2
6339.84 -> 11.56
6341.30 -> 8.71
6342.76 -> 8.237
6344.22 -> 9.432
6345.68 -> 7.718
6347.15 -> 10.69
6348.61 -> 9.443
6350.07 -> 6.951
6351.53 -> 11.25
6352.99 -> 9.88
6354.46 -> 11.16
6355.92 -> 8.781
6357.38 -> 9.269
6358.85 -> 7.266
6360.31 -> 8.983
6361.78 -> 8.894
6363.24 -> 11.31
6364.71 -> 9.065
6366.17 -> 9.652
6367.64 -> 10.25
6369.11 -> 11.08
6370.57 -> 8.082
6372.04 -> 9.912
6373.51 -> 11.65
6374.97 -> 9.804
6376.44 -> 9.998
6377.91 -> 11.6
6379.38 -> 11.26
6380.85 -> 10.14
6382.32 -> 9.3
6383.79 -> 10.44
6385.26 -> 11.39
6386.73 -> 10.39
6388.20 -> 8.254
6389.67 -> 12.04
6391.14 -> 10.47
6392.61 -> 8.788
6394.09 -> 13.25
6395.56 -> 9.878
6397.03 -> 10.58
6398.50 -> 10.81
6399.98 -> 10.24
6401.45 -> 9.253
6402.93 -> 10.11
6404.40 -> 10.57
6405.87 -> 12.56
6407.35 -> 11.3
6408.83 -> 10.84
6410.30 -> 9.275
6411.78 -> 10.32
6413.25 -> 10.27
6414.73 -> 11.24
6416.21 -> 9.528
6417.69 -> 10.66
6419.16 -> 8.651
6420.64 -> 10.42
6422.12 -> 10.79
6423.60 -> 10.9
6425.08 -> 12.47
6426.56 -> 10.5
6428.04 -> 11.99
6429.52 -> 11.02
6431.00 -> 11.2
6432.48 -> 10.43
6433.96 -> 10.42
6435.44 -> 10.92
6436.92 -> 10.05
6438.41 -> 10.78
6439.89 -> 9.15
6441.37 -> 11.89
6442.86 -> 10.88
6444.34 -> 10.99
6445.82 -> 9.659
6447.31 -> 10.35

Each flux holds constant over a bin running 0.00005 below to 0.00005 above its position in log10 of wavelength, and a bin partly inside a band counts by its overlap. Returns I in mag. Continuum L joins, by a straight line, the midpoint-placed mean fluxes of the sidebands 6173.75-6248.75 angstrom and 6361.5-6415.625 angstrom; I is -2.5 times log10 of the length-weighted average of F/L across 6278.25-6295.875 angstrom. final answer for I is 0.04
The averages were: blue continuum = 9.87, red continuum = 10.4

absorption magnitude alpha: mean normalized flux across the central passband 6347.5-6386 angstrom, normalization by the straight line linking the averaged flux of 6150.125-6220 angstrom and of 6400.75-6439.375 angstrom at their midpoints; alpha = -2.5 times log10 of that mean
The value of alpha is 0.06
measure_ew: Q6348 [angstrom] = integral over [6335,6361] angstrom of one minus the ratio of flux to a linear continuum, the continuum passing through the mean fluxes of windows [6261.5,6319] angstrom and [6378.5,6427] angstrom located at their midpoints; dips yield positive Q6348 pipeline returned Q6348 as 1.8 angstrom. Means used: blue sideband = 10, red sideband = 10.5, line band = 9.56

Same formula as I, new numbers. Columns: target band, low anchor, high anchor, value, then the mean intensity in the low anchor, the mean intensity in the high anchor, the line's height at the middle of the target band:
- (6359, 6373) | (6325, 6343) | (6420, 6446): 0.10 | 10.4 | 10.8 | 10.5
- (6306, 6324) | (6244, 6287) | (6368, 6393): 0.00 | 9.77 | 10.3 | 9.99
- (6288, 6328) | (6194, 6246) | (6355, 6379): -0.03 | 9.99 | 9.76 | 9.85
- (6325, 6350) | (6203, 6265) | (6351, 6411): 0.02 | 10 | 10.2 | 10.2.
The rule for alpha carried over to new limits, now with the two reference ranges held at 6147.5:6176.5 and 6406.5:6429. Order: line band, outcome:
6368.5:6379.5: 0.02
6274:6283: 0.08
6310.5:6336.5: 0.01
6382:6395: 0.01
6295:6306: 0.00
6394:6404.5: 0.02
